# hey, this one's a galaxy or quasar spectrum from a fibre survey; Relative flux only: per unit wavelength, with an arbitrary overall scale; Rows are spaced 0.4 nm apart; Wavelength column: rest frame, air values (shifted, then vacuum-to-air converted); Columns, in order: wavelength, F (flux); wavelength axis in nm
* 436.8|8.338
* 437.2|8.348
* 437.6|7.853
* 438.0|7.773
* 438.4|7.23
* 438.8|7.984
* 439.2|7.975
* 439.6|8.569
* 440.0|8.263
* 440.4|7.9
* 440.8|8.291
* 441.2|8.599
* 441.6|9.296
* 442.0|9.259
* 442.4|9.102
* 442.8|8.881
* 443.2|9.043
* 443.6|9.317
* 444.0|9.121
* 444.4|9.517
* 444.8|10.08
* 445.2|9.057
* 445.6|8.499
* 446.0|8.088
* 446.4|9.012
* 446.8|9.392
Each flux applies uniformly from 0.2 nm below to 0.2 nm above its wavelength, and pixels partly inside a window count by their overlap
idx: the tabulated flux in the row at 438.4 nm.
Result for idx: 7.23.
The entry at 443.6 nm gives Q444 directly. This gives 9.317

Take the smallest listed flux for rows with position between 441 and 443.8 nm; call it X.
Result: 8.599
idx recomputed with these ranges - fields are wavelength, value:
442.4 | 9.102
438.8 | 7.984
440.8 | 8.291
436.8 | 8.338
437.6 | 7.853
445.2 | 9.057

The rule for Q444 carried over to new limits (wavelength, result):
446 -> 8.088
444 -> 9.121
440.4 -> 7.9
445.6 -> 8.499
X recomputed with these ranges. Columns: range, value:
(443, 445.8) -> 8.499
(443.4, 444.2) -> 9.121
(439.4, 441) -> 7.9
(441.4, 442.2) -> 9.259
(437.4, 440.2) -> 7.23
